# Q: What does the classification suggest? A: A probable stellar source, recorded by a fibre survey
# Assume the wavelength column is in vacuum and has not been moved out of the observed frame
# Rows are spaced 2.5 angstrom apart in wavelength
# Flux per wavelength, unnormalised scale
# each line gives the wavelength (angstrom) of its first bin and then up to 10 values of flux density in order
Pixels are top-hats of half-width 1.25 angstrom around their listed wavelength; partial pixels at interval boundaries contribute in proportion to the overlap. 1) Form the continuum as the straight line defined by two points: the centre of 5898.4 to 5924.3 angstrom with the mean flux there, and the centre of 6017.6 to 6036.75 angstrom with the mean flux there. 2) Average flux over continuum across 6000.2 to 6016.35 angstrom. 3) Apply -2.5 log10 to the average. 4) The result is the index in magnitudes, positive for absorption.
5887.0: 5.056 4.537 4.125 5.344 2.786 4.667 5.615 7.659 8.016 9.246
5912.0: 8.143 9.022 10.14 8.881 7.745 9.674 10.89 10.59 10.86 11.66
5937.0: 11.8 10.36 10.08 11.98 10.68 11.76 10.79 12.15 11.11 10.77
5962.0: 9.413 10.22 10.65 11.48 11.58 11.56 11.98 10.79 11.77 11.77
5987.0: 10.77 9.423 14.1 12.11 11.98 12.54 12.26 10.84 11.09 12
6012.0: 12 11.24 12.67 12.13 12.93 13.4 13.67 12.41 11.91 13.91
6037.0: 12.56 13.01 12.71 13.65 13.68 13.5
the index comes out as 0.04 mag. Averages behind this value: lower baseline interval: 8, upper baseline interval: 12.9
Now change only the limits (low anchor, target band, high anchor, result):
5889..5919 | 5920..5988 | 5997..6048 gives -0.20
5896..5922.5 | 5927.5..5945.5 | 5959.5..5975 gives -0.22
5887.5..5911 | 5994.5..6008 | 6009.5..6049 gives -0.05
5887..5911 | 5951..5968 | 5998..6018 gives -0.18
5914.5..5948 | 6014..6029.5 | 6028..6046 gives -0.02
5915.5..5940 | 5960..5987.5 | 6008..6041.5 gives 0.03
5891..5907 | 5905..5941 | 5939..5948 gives -0.19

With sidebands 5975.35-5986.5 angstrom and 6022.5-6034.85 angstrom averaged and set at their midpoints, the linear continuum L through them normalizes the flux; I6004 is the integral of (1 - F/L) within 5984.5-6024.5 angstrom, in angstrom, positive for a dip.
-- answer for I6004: 1.08 angstrom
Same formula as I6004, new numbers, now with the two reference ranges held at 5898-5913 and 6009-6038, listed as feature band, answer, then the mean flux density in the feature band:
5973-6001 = -2.1 angstrom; 11.7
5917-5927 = -1.7 angstrom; 9.2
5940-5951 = -2.5 angstrom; 11.1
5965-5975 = -1.1 angstrom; 11.2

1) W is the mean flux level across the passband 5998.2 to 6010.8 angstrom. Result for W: 11.7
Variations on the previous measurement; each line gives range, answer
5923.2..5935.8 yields 10.7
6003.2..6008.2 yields 11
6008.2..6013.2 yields 12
